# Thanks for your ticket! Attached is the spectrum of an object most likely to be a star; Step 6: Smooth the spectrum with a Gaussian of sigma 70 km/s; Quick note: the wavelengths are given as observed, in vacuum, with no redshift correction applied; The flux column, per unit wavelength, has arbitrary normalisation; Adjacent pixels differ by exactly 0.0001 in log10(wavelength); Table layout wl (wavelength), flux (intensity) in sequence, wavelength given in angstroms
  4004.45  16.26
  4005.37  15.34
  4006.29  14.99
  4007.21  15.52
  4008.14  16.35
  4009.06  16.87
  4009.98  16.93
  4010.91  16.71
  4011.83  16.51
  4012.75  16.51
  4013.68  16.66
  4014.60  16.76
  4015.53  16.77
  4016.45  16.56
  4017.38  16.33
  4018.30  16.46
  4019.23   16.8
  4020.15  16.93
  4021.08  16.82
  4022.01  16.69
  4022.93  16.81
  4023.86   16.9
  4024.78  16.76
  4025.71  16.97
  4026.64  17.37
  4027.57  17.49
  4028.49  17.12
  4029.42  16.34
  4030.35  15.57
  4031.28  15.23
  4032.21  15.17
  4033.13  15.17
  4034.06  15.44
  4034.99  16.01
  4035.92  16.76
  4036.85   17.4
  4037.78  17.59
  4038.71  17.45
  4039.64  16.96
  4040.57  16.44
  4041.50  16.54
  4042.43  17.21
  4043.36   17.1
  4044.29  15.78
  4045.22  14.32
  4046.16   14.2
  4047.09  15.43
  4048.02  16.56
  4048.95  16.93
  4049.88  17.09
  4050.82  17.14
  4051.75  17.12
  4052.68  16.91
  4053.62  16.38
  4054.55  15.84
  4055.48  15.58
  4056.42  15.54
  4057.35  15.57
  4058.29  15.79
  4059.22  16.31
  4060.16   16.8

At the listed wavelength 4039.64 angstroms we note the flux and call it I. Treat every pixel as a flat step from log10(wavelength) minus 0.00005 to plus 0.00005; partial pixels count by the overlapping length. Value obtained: 16.96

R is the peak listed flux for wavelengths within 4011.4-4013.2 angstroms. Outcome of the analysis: 16.51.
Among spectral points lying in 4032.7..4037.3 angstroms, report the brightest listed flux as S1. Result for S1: 17.4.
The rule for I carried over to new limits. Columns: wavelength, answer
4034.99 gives 16.01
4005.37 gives 15.34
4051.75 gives 17.12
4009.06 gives 16.87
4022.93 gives 16.81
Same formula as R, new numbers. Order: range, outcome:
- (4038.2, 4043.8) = 17.45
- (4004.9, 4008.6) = 16.35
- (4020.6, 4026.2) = 16.97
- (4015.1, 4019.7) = 16.8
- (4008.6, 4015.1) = 16.93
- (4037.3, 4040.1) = 17.59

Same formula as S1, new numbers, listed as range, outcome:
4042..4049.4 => 17.21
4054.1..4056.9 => 15.84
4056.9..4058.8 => 15.79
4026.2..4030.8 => 17.49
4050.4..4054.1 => 17.14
